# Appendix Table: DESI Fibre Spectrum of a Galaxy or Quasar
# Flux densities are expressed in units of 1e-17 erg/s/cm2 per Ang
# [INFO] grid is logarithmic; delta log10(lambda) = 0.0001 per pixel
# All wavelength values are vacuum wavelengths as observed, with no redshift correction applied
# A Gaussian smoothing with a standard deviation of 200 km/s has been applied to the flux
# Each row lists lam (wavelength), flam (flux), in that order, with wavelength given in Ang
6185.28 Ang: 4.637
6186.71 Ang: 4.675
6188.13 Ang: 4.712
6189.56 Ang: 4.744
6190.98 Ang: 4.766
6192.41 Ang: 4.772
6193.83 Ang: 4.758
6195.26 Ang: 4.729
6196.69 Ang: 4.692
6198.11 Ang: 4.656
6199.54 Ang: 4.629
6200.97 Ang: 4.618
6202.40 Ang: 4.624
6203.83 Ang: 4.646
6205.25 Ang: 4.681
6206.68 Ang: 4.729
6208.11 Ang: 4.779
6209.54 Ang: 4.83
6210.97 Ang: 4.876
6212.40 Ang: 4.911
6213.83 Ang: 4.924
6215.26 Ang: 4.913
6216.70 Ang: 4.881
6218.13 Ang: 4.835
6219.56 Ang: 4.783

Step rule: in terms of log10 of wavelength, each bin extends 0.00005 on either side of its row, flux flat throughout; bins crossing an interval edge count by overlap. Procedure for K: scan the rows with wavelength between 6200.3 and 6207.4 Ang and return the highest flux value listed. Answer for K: 4.729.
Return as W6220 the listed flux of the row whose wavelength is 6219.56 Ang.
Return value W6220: 4.783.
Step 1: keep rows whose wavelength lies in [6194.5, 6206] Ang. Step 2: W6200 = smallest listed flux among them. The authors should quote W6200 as 4.618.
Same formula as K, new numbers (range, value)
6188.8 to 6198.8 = 4.772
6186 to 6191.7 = 4.766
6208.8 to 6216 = 4.924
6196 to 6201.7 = 4.692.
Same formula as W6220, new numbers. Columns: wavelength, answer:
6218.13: 4.835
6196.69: 4.692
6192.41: 4.772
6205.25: 4.681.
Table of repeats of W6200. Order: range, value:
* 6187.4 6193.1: 4.712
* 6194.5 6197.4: 4.692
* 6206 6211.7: 4.729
